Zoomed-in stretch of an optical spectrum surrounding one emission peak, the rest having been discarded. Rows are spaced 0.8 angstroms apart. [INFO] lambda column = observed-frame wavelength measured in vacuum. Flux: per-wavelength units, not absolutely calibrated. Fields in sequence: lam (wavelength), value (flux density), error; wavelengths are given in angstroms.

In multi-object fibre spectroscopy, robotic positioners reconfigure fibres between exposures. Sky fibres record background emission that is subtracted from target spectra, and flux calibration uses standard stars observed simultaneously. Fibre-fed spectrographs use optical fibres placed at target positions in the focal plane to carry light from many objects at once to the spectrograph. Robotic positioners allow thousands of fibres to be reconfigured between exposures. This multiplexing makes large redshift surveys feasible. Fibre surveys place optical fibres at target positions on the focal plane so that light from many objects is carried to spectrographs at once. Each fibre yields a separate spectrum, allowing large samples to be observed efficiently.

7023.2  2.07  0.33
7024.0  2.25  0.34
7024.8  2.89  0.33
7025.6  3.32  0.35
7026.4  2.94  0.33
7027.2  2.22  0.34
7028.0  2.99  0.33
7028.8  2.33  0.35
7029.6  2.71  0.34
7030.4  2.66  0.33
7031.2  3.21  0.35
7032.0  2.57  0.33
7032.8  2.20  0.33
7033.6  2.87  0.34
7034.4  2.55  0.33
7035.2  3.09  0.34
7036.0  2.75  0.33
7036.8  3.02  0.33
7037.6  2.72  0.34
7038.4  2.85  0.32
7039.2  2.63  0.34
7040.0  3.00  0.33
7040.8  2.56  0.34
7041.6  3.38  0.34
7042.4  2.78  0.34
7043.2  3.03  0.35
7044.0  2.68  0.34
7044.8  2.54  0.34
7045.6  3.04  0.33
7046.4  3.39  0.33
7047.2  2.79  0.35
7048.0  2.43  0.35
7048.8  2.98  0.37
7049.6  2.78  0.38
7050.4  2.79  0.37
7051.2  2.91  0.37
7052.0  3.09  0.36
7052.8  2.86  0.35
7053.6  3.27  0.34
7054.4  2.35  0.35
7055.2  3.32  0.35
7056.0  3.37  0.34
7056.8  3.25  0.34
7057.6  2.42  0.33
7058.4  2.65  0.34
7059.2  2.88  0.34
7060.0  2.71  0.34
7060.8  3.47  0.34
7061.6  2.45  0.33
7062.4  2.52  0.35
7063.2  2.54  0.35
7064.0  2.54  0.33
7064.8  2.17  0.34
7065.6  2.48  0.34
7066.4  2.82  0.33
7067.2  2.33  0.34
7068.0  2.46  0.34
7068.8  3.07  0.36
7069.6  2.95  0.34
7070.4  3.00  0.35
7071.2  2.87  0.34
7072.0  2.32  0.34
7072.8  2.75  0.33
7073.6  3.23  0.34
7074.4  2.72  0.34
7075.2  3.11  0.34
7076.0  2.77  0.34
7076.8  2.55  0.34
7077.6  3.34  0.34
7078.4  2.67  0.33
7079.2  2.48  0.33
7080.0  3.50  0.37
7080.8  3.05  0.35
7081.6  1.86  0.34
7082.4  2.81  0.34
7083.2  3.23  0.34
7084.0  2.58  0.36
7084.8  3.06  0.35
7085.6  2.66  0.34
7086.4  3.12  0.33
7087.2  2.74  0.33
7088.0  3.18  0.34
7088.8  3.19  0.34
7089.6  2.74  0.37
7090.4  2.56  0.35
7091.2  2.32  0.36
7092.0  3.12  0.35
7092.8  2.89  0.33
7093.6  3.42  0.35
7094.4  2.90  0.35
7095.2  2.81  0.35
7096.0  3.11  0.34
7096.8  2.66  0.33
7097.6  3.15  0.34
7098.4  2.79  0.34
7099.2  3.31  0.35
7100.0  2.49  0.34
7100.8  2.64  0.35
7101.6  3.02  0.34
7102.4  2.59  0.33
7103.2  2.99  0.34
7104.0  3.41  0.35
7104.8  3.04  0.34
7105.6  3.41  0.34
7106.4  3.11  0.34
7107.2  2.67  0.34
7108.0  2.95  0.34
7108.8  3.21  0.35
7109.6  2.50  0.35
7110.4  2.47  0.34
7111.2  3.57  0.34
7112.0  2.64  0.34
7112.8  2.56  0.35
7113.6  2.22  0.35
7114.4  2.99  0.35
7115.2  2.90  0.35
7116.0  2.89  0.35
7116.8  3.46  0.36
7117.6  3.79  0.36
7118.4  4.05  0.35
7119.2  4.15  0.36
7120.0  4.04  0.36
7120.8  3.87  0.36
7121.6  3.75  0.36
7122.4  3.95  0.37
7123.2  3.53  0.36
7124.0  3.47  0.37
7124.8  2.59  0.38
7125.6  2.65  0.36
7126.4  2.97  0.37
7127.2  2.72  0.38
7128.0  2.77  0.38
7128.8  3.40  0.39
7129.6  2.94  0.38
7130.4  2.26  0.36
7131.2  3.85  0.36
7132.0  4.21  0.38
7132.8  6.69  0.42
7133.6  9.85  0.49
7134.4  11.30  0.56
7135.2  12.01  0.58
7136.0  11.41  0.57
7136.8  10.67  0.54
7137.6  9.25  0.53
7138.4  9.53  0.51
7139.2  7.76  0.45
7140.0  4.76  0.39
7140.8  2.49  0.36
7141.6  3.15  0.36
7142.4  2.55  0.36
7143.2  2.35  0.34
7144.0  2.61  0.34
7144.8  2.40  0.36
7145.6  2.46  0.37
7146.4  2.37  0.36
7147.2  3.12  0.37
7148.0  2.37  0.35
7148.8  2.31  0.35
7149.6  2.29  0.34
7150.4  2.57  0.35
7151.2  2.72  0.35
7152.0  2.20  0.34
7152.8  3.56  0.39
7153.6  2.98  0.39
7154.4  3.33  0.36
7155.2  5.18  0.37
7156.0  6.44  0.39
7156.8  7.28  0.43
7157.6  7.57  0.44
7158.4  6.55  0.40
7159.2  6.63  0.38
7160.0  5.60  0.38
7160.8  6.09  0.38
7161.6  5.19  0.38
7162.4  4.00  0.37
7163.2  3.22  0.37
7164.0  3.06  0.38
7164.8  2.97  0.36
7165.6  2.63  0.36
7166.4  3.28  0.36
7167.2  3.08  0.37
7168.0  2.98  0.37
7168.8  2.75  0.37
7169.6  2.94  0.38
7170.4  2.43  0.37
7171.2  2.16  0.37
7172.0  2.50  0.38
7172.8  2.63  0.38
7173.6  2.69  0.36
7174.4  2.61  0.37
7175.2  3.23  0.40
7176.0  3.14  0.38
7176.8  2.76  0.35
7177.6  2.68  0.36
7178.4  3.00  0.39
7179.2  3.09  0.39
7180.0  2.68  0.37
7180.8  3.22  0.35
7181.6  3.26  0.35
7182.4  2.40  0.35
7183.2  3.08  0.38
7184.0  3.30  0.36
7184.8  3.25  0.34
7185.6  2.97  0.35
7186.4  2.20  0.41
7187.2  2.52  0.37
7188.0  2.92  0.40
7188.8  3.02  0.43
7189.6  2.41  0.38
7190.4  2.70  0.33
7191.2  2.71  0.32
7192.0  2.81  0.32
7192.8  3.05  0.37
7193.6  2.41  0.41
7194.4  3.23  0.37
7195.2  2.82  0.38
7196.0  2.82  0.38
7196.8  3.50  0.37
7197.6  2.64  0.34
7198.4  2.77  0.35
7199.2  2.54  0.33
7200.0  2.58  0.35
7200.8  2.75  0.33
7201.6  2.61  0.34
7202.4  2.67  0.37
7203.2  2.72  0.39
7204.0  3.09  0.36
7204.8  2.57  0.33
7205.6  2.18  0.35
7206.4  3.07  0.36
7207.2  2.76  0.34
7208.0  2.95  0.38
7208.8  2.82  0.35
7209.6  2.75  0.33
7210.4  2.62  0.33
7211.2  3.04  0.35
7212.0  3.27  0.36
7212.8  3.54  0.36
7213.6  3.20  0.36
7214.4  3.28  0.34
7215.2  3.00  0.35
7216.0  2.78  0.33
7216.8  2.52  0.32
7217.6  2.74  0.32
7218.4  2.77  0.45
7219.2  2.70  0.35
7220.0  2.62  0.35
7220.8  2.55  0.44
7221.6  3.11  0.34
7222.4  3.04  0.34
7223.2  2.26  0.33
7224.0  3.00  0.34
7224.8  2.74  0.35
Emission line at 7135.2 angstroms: H-alpha 6563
